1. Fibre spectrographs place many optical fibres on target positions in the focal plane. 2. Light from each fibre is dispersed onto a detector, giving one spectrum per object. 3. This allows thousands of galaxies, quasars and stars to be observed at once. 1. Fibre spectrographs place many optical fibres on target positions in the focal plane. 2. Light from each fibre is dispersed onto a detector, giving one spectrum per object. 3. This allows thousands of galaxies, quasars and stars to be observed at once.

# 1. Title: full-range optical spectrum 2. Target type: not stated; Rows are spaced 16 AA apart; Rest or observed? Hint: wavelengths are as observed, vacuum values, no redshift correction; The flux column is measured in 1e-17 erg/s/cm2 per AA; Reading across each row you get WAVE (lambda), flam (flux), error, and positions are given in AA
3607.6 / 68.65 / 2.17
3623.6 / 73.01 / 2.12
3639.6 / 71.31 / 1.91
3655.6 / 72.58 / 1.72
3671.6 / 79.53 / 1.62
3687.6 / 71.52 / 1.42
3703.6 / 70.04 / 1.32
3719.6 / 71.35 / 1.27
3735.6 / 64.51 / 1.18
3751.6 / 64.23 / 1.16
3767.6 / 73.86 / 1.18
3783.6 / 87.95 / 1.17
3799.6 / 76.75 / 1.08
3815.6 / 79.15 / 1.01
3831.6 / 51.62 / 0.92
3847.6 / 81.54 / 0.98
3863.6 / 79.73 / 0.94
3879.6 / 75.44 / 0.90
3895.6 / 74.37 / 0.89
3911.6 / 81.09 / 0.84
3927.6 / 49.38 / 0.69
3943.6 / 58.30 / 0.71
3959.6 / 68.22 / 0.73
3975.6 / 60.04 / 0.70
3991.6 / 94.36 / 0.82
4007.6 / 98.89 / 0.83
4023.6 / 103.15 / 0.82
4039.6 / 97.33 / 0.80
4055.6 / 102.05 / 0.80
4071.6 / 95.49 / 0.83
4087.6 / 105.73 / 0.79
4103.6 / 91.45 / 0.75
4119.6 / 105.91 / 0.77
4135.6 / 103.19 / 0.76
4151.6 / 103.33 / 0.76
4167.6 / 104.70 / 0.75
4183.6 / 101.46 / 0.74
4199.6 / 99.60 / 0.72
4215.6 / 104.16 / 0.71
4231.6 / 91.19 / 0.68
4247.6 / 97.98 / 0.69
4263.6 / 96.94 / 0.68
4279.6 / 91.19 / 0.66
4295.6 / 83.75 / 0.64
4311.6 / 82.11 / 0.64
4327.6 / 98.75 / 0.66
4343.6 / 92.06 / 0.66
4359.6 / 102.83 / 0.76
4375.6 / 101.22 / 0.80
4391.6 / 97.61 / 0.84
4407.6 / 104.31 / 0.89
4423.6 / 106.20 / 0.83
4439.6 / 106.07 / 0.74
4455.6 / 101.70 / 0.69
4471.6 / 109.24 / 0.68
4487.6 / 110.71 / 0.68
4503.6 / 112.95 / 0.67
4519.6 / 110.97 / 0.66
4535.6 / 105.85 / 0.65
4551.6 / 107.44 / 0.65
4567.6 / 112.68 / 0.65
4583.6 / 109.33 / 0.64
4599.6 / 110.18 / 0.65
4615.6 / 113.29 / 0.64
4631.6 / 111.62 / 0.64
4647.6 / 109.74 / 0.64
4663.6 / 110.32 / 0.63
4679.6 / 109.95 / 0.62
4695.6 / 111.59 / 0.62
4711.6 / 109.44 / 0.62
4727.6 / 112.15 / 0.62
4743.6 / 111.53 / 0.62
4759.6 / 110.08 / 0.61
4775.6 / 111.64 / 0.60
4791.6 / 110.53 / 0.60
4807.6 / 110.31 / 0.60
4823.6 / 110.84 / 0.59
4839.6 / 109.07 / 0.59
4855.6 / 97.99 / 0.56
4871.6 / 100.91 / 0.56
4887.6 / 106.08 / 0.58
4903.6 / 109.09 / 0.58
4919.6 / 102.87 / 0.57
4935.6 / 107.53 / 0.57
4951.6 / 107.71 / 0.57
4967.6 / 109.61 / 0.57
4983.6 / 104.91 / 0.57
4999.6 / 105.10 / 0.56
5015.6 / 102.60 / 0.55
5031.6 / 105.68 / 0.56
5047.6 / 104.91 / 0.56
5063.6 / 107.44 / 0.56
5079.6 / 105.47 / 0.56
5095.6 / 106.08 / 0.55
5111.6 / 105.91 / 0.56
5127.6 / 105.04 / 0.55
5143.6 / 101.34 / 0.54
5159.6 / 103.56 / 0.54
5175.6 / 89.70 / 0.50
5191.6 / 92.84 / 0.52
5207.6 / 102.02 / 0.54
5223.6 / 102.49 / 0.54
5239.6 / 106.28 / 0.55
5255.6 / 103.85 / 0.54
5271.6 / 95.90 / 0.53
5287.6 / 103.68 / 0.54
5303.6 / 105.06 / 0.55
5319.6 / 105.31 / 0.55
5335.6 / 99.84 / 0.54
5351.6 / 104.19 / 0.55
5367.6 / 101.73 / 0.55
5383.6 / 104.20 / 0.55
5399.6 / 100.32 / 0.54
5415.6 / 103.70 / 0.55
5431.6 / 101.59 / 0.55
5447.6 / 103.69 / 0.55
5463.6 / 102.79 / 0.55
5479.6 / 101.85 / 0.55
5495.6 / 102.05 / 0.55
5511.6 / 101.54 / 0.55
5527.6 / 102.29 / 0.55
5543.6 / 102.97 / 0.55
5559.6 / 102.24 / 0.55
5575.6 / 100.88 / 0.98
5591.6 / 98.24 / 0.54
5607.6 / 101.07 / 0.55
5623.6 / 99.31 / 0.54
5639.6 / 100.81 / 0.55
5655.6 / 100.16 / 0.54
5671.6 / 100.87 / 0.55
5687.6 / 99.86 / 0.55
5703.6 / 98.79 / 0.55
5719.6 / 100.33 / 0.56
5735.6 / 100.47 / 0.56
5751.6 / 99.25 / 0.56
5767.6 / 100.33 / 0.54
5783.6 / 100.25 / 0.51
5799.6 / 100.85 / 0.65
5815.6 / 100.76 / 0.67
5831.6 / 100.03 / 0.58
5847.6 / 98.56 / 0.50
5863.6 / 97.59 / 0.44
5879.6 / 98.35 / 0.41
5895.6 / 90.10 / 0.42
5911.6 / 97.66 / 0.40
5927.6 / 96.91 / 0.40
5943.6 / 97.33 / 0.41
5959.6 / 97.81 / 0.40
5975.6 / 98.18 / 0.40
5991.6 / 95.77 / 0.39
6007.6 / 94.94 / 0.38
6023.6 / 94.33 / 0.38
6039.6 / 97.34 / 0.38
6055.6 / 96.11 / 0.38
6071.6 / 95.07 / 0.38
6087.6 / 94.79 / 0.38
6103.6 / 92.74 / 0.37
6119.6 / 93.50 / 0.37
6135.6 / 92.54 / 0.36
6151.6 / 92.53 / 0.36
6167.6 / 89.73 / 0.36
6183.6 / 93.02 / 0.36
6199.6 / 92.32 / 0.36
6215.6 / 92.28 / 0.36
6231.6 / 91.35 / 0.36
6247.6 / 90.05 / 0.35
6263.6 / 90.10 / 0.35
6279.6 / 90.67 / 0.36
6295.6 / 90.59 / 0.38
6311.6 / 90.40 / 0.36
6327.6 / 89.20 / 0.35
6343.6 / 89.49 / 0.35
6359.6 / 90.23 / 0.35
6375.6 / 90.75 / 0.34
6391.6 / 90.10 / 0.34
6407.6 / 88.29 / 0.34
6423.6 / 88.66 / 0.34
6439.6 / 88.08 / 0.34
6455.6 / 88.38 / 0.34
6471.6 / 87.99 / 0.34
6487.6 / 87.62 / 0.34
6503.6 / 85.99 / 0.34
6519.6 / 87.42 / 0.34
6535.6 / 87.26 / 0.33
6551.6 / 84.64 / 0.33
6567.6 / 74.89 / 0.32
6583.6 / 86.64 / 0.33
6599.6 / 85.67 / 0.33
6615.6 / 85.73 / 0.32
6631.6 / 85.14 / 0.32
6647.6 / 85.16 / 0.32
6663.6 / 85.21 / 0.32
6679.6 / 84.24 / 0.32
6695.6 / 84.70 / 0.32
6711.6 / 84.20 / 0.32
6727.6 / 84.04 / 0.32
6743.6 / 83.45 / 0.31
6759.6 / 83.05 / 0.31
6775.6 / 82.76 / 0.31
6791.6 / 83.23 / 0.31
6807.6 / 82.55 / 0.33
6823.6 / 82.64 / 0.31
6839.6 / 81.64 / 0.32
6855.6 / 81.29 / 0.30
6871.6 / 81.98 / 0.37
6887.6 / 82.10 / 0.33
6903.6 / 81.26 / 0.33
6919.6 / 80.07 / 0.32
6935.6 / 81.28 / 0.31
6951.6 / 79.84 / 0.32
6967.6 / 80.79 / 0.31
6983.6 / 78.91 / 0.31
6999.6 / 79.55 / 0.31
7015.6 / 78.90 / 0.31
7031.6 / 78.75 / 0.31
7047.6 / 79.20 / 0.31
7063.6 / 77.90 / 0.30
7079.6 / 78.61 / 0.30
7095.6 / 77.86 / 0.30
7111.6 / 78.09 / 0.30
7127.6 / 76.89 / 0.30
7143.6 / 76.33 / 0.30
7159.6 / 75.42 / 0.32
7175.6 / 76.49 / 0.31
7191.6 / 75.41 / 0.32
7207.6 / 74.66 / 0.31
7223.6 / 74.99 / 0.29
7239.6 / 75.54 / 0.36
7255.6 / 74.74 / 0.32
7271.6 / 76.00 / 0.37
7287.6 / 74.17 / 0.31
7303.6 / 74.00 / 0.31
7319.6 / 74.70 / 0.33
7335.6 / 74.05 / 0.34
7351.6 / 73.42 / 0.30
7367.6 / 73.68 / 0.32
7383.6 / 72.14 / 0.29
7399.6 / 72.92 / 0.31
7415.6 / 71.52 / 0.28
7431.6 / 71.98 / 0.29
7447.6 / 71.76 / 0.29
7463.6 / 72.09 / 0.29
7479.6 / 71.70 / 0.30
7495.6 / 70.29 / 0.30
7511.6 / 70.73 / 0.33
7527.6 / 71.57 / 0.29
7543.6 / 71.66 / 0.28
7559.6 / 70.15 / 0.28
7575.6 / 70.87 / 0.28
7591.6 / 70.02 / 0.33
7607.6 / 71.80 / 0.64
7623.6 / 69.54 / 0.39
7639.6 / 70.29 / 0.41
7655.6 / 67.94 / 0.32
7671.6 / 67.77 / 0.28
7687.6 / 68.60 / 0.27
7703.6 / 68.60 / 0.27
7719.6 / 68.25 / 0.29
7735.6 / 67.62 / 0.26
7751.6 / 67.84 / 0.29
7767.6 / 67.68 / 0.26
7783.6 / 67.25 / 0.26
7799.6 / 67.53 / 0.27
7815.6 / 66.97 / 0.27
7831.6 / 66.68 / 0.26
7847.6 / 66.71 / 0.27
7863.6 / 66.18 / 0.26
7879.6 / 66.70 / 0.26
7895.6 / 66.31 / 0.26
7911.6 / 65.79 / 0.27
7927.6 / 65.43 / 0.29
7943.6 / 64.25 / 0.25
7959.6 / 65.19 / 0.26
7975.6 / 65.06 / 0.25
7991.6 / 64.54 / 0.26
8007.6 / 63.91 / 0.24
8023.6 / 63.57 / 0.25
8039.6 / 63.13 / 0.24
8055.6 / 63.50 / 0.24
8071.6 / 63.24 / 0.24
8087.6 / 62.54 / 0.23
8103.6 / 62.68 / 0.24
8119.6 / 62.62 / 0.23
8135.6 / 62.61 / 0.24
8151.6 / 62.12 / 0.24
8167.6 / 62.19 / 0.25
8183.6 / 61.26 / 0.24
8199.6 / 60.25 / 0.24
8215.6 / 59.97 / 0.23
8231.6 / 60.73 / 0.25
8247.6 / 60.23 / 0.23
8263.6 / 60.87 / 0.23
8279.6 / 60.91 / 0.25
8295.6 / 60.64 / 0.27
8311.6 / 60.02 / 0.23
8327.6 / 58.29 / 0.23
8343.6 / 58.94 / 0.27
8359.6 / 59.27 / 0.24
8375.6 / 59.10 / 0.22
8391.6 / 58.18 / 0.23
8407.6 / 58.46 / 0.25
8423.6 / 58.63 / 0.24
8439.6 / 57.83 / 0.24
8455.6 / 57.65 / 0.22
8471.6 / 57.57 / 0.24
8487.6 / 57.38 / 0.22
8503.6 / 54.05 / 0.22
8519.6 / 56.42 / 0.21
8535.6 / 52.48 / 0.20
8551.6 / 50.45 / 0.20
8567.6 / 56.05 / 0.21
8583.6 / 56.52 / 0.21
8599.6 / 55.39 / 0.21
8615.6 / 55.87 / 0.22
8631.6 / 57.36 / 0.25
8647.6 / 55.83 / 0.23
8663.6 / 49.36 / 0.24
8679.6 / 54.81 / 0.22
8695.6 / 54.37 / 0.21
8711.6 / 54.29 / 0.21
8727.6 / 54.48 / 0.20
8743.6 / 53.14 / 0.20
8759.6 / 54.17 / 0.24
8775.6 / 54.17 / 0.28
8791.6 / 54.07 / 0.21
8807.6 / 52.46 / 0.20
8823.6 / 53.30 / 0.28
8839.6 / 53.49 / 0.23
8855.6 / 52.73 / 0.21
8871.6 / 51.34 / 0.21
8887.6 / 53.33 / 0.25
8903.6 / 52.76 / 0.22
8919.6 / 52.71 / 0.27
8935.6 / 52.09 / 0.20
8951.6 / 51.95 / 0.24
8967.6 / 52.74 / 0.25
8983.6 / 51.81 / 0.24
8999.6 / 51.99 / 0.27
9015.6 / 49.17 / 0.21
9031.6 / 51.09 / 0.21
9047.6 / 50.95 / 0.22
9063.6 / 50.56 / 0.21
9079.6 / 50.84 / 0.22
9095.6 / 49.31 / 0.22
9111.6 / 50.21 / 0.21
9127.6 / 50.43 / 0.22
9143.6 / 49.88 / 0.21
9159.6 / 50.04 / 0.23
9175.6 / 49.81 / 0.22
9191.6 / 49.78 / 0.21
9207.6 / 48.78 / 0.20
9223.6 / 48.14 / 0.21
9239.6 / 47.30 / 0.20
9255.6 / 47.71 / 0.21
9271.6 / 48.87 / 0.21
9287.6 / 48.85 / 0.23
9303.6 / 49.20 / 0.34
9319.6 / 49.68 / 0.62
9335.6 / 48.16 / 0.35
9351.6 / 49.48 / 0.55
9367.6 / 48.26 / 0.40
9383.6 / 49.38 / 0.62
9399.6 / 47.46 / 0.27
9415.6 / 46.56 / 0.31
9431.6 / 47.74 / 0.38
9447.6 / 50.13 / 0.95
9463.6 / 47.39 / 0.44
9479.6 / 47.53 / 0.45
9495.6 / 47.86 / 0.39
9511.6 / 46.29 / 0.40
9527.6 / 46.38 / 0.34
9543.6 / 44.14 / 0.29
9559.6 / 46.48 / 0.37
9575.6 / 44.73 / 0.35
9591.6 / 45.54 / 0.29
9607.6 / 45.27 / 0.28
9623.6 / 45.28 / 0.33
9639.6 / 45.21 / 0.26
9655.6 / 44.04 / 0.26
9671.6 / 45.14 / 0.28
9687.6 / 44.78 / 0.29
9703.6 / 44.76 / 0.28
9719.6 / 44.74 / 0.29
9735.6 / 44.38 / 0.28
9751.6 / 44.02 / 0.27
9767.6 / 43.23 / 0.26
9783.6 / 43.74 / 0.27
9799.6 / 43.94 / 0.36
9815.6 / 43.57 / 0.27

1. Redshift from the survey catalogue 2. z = 0.000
